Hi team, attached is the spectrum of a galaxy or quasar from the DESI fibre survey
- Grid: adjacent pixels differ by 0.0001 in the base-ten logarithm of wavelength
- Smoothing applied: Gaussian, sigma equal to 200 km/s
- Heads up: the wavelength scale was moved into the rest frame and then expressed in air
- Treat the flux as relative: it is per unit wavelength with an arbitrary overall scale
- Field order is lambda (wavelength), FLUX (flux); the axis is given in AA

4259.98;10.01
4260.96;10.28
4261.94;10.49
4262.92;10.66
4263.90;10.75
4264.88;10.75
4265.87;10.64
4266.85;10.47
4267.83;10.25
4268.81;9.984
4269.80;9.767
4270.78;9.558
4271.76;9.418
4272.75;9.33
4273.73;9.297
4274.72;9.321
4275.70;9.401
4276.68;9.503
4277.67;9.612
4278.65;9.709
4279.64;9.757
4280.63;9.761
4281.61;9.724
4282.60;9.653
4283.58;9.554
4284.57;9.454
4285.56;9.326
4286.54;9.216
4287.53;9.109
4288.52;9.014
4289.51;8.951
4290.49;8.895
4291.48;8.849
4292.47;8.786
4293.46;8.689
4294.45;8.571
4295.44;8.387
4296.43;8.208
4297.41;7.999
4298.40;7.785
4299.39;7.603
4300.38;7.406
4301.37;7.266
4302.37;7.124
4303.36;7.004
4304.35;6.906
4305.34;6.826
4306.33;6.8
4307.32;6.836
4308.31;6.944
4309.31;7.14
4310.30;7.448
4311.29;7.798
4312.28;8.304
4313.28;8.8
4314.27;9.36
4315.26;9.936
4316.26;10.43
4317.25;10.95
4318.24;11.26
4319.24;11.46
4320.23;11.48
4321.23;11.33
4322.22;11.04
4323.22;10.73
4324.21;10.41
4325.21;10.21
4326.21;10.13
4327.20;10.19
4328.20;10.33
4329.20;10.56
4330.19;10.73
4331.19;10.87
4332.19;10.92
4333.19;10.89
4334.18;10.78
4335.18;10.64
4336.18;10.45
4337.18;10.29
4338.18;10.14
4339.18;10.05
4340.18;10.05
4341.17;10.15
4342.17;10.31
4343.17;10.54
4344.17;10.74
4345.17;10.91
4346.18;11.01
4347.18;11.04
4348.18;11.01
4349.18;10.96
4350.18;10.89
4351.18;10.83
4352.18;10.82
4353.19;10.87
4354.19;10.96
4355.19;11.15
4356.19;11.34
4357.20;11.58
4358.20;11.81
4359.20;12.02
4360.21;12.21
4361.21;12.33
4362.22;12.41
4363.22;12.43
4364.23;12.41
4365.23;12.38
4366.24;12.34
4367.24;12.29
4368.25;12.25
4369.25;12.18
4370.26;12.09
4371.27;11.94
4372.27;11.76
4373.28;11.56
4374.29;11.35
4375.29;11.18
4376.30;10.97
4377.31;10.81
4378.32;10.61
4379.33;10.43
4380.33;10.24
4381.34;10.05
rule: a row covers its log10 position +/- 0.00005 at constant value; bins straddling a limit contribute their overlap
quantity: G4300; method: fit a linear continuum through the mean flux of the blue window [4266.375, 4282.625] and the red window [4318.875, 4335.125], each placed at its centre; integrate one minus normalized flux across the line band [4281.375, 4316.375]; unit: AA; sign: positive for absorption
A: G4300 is 6.4 AA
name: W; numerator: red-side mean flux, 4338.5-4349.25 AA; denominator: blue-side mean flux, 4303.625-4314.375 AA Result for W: 1.42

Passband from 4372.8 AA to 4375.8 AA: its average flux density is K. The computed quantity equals 11.4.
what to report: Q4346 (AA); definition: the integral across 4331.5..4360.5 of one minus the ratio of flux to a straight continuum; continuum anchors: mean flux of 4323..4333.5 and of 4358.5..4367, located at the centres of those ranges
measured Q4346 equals 1.5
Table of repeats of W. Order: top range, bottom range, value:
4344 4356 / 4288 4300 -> 1.29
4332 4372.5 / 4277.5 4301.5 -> 1.27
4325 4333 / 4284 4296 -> 1.18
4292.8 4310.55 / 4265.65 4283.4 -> 0.77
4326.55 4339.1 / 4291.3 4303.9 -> 1.33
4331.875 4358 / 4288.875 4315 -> 1.36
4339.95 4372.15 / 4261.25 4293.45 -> 1.19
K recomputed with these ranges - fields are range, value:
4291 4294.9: 8.71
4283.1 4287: 9.39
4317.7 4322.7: 11.3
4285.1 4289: 9.17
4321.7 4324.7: 10.8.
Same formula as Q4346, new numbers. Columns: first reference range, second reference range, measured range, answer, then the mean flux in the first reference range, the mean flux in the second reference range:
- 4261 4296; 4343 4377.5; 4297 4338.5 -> 4.81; 9.56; 11.5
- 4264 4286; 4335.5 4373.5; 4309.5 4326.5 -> 0.96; 9.75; 11.3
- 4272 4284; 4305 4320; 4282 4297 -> 0.51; 9.55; 8.76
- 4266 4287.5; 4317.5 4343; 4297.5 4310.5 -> 3.78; 9.63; 10.6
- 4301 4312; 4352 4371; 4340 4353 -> -0.17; 7.12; 11.9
